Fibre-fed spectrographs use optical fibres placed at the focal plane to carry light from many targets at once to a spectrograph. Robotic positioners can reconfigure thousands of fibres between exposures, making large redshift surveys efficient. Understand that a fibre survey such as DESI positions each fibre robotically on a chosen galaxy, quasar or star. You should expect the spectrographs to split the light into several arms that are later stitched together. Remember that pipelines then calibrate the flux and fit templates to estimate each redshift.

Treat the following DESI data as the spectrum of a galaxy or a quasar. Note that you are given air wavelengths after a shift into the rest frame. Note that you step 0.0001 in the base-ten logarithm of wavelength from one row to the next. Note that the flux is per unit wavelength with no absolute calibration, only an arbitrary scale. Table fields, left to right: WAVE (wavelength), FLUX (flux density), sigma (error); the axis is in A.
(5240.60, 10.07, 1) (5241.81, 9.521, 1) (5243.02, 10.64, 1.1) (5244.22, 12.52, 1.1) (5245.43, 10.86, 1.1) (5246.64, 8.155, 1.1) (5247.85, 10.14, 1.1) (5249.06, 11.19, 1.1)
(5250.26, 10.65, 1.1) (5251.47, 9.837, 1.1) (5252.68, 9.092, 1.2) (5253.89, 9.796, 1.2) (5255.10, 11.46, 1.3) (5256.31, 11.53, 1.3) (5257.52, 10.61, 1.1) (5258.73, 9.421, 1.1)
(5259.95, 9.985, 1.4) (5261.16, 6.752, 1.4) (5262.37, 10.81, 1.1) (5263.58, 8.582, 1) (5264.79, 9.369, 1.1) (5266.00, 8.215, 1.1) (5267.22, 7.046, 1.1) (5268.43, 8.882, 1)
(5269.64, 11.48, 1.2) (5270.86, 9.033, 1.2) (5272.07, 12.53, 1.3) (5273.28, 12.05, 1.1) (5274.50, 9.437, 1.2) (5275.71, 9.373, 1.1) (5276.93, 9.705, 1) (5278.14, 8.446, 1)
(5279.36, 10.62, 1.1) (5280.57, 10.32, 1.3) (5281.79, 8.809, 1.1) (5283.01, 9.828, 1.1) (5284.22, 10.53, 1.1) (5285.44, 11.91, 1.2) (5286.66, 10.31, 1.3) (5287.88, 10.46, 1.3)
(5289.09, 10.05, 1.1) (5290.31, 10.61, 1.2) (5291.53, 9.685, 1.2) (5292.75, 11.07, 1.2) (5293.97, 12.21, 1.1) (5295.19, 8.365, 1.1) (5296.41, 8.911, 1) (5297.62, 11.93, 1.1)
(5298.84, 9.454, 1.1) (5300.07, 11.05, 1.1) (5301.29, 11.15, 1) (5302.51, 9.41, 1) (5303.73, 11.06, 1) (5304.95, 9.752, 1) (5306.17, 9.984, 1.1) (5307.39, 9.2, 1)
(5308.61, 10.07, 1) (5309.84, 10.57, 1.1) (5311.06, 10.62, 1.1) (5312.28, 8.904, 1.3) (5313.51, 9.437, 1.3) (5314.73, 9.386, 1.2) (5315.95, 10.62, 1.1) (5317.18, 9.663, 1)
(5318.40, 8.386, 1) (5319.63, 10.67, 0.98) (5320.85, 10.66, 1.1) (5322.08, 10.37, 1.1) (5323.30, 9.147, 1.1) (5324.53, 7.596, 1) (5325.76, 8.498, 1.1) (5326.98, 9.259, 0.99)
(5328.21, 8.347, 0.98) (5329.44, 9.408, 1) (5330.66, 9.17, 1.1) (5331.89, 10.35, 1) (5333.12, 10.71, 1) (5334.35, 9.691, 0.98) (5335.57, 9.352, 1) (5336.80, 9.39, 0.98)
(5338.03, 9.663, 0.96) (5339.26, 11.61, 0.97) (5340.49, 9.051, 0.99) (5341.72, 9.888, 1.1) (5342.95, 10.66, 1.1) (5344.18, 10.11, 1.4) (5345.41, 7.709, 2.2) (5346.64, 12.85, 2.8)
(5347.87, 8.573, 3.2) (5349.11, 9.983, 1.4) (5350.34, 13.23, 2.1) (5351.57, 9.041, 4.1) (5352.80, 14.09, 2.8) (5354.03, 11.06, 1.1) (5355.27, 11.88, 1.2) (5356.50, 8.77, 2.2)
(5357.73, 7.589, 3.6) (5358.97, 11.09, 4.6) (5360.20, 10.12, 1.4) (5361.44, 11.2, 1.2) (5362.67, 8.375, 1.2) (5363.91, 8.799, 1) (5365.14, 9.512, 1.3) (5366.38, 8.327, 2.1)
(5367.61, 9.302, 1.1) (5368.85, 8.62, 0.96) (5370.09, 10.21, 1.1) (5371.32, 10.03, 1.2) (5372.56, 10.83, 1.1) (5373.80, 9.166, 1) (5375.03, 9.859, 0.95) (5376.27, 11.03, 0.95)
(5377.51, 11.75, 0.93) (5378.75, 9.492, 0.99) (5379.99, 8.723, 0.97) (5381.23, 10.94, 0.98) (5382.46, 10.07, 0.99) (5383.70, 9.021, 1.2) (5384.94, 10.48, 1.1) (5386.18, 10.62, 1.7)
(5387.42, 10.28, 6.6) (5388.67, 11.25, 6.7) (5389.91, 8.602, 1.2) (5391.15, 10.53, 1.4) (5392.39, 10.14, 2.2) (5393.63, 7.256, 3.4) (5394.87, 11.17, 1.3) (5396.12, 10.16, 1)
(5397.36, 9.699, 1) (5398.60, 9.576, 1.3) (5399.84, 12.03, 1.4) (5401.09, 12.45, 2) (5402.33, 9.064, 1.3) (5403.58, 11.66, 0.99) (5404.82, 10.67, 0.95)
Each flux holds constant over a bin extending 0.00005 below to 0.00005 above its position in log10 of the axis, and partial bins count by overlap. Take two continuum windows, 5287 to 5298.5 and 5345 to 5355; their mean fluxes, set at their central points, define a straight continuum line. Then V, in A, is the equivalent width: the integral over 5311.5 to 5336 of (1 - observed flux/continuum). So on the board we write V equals 2.7 A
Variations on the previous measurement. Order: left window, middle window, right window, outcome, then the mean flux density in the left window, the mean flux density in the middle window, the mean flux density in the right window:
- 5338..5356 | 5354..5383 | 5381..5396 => 1.3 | 10.6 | 9.84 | 10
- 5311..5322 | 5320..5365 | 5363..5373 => -1.6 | 9.8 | 9.93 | 9.4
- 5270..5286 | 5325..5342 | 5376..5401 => 1.0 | 10.2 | 9.58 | 10.2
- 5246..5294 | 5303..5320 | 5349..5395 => 0.2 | 9.97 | 9.87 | 10.1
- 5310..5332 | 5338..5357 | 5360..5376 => -2.0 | 9.48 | 10.5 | 9.58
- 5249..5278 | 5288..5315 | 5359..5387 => -0.8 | 9.82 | 10.1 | 9.87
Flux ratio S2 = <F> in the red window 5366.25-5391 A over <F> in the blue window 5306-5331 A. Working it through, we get 1.05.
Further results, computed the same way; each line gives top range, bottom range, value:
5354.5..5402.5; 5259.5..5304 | 1.00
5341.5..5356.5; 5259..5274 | 1.12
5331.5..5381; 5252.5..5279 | 1.03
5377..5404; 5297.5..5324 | 1.02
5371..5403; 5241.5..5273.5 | 1.02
